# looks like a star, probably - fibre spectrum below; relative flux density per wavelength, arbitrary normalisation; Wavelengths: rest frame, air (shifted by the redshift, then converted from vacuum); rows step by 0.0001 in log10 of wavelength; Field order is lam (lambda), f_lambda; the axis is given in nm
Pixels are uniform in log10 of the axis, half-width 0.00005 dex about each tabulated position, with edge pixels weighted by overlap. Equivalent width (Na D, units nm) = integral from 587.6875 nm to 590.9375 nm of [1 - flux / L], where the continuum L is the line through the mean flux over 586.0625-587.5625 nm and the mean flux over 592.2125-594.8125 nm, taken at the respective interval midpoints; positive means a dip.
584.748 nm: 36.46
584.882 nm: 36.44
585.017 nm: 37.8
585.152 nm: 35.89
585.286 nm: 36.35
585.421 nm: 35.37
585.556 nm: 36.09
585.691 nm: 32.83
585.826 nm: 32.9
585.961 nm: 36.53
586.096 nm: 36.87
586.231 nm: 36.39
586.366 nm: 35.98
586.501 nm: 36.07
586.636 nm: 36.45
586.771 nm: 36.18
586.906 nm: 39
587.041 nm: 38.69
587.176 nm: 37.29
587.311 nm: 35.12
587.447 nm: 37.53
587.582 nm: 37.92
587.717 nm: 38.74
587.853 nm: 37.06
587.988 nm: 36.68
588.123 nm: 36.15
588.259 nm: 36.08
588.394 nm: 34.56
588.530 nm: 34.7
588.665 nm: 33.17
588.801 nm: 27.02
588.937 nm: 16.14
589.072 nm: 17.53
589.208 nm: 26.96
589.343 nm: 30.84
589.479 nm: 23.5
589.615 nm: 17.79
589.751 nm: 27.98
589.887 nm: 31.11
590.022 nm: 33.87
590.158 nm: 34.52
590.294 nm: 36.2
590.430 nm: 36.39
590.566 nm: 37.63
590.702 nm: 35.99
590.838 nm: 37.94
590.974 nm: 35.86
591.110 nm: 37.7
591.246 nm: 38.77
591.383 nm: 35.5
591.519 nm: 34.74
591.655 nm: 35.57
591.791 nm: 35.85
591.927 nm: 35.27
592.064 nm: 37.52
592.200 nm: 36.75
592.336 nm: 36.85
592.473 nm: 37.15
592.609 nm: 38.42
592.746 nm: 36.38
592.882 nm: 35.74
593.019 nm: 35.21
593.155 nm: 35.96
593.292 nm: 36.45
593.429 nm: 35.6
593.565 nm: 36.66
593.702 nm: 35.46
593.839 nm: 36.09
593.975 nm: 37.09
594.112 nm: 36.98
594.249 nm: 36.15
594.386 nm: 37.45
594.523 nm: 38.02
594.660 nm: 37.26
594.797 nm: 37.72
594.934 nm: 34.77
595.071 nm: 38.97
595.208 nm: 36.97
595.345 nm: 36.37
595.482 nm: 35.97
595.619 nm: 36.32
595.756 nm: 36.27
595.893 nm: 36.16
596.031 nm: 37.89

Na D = 0.46 nm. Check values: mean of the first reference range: 36.9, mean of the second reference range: 36.6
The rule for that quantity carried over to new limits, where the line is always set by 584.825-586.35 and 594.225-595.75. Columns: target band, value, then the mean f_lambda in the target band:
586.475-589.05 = 0.10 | 34.7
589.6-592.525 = 0.10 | 35.2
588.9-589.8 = 0.33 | 23.1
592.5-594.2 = 0.02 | 36.4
